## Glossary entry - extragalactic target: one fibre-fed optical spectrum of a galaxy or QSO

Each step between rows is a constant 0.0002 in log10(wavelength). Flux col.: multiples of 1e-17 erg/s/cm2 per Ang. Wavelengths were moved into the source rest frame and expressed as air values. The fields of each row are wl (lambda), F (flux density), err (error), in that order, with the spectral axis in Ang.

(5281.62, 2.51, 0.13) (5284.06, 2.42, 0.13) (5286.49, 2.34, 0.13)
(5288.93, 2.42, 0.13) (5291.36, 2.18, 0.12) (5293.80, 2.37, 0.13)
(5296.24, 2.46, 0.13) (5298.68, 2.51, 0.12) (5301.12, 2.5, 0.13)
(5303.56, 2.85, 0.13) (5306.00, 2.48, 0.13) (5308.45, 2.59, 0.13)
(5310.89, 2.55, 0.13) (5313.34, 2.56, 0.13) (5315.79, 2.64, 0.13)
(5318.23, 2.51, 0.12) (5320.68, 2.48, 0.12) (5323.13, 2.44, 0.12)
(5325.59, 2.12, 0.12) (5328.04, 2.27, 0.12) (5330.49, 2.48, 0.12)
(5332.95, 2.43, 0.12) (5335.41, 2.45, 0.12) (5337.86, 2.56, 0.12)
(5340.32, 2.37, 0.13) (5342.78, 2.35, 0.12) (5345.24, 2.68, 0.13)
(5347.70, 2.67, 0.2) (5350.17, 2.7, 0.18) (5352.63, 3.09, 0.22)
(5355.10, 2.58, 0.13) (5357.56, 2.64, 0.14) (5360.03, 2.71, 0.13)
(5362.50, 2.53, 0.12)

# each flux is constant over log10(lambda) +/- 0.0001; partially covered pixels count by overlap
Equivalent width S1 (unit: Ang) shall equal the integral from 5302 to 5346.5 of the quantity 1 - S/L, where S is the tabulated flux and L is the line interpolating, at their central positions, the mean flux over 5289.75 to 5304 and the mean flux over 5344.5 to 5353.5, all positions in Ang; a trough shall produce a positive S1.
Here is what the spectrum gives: 2.2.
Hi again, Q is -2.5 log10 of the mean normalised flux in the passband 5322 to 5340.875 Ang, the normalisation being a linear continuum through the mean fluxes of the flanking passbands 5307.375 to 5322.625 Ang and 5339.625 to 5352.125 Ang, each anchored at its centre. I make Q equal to 0.08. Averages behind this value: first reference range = 2.55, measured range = 2.39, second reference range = 2.59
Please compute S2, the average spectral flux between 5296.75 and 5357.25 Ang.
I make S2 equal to 2.54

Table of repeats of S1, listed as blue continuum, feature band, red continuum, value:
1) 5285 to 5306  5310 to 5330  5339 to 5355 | 0.8 Ang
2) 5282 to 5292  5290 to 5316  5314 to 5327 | -1.2 Ang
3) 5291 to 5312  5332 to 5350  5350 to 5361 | 1.2 Ang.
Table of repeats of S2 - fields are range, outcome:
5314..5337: 2.43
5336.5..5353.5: 2.62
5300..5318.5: 2.59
